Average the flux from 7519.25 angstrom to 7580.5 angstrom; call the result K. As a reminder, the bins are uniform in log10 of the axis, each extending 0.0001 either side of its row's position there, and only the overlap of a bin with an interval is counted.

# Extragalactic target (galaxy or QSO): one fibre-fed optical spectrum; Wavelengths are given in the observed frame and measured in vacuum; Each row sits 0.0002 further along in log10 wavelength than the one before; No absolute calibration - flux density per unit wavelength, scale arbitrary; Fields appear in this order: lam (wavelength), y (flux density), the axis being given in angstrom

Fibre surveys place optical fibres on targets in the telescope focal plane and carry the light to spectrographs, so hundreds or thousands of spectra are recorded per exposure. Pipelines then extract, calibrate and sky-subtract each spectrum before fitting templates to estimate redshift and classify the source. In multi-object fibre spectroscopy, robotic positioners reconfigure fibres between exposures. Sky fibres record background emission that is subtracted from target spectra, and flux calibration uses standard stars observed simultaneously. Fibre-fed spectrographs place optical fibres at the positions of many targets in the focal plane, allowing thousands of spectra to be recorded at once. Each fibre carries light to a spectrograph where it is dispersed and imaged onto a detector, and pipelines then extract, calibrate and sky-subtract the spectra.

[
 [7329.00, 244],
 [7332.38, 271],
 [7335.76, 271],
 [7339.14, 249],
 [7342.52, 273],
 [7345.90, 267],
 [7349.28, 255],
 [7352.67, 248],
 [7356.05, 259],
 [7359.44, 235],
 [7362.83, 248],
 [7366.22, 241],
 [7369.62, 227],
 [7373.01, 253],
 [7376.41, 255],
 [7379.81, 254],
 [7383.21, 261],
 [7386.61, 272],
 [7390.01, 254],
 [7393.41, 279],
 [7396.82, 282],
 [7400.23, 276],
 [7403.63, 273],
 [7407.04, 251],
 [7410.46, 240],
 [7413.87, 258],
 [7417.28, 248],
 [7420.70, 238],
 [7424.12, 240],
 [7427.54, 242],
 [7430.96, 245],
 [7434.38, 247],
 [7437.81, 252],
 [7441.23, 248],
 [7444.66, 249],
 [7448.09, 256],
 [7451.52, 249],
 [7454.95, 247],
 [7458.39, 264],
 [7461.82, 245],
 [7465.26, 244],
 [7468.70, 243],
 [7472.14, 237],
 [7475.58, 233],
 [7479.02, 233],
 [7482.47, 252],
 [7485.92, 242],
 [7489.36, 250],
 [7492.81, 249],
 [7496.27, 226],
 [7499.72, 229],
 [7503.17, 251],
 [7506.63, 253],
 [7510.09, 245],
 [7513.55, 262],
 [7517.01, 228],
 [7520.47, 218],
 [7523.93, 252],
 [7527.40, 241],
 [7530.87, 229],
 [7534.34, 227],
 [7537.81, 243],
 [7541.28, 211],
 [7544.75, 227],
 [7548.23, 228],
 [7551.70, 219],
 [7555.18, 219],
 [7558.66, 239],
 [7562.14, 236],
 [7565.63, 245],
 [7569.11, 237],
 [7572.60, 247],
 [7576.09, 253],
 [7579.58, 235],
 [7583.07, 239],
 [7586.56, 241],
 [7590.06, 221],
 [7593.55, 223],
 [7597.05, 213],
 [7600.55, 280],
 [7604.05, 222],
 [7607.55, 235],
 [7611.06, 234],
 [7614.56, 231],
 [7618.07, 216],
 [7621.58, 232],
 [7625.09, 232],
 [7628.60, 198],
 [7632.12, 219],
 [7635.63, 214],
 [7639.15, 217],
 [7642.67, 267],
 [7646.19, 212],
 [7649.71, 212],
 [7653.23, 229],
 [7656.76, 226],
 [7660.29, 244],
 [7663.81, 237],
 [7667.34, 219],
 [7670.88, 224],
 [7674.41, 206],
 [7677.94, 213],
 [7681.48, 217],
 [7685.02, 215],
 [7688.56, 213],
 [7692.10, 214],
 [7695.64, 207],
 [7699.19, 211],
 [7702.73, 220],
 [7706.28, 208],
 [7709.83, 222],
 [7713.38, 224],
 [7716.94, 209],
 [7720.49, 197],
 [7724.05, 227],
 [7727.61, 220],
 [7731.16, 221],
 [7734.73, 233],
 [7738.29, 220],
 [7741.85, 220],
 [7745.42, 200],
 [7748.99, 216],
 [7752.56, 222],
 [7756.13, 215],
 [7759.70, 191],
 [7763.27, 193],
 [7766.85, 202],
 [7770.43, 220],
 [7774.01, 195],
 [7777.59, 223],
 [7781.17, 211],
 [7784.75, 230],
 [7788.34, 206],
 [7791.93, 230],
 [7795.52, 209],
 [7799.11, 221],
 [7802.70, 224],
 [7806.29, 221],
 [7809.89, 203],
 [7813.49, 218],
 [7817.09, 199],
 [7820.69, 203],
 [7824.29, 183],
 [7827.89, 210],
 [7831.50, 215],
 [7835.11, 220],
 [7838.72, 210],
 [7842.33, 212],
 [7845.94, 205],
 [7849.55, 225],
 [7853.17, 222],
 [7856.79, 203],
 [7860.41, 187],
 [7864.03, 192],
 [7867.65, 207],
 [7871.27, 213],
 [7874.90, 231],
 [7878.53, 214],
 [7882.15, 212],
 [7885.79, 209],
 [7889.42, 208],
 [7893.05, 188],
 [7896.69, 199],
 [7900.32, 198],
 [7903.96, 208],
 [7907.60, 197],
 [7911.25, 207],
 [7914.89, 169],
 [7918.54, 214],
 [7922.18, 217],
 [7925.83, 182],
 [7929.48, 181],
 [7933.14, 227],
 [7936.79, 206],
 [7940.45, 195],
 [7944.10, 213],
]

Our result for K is 234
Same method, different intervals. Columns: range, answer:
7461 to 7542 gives 240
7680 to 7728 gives 214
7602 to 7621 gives 229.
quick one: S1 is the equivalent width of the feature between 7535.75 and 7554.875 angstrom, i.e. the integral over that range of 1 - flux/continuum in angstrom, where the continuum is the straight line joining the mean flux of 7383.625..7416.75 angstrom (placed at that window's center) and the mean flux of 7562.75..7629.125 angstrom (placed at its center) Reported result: 1.3 angstrom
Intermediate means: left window 264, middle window 225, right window 234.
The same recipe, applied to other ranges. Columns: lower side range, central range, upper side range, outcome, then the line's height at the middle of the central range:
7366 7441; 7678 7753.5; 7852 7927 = 2.0 angstrom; 222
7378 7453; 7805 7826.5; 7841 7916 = 0.8 angstrom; 212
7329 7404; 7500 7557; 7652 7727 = 1.0 angstrom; 238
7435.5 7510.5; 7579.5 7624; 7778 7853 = 0.2 angstrom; 233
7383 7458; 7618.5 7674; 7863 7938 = 1.5 angstrom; 231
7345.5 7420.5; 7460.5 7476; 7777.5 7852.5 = 0.4 angstrom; 247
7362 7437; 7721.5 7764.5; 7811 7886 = 0.9 angstrom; 220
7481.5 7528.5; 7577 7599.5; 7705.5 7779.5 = 0.1 angstrom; 232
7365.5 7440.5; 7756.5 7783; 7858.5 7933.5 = 1.2 angstrom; 216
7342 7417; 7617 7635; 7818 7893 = 1.0 angstrom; 232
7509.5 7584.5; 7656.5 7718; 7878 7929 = 1.0 angstrom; 222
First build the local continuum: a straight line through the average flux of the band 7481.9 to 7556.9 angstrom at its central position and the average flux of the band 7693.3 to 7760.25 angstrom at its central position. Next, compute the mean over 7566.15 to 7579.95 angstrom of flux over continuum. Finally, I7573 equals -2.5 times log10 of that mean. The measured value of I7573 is -0.06 mag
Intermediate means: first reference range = 236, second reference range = 215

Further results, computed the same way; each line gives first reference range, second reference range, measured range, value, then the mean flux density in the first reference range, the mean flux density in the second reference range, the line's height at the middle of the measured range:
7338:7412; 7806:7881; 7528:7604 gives 0.02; 257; 209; 237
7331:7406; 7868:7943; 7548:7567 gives 0.04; 259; 204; 240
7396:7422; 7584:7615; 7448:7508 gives 0.02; 258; 234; 249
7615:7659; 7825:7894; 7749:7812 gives 0.01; 223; 209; 214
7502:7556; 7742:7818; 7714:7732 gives 0.01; 235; 212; 217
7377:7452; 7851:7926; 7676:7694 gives 0.06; 255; 204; 226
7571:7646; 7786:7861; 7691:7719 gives 0.04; 231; 211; 222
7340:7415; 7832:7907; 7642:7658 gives 0.02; 257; 208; 230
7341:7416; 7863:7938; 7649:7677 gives 0.02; 257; 204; 228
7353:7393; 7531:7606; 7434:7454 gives -0.02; 252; 234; 245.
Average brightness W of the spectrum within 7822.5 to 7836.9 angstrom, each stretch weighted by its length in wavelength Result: 207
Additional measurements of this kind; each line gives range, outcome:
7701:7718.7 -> 217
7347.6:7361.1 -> 249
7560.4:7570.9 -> 239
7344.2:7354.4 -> 257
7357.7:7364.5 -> 242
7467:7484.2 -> 240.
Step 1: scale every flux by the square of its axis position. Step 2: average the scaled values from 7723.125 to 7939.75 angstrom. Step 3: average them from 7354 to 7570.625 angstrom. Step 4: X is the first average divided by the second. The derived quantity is 0.9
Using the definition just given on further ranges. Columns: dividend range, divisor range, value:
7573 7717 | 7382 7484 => 0.94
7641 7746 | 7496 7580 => 0.97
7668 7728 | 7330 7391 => 0.92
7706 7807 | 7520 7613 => 0.96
